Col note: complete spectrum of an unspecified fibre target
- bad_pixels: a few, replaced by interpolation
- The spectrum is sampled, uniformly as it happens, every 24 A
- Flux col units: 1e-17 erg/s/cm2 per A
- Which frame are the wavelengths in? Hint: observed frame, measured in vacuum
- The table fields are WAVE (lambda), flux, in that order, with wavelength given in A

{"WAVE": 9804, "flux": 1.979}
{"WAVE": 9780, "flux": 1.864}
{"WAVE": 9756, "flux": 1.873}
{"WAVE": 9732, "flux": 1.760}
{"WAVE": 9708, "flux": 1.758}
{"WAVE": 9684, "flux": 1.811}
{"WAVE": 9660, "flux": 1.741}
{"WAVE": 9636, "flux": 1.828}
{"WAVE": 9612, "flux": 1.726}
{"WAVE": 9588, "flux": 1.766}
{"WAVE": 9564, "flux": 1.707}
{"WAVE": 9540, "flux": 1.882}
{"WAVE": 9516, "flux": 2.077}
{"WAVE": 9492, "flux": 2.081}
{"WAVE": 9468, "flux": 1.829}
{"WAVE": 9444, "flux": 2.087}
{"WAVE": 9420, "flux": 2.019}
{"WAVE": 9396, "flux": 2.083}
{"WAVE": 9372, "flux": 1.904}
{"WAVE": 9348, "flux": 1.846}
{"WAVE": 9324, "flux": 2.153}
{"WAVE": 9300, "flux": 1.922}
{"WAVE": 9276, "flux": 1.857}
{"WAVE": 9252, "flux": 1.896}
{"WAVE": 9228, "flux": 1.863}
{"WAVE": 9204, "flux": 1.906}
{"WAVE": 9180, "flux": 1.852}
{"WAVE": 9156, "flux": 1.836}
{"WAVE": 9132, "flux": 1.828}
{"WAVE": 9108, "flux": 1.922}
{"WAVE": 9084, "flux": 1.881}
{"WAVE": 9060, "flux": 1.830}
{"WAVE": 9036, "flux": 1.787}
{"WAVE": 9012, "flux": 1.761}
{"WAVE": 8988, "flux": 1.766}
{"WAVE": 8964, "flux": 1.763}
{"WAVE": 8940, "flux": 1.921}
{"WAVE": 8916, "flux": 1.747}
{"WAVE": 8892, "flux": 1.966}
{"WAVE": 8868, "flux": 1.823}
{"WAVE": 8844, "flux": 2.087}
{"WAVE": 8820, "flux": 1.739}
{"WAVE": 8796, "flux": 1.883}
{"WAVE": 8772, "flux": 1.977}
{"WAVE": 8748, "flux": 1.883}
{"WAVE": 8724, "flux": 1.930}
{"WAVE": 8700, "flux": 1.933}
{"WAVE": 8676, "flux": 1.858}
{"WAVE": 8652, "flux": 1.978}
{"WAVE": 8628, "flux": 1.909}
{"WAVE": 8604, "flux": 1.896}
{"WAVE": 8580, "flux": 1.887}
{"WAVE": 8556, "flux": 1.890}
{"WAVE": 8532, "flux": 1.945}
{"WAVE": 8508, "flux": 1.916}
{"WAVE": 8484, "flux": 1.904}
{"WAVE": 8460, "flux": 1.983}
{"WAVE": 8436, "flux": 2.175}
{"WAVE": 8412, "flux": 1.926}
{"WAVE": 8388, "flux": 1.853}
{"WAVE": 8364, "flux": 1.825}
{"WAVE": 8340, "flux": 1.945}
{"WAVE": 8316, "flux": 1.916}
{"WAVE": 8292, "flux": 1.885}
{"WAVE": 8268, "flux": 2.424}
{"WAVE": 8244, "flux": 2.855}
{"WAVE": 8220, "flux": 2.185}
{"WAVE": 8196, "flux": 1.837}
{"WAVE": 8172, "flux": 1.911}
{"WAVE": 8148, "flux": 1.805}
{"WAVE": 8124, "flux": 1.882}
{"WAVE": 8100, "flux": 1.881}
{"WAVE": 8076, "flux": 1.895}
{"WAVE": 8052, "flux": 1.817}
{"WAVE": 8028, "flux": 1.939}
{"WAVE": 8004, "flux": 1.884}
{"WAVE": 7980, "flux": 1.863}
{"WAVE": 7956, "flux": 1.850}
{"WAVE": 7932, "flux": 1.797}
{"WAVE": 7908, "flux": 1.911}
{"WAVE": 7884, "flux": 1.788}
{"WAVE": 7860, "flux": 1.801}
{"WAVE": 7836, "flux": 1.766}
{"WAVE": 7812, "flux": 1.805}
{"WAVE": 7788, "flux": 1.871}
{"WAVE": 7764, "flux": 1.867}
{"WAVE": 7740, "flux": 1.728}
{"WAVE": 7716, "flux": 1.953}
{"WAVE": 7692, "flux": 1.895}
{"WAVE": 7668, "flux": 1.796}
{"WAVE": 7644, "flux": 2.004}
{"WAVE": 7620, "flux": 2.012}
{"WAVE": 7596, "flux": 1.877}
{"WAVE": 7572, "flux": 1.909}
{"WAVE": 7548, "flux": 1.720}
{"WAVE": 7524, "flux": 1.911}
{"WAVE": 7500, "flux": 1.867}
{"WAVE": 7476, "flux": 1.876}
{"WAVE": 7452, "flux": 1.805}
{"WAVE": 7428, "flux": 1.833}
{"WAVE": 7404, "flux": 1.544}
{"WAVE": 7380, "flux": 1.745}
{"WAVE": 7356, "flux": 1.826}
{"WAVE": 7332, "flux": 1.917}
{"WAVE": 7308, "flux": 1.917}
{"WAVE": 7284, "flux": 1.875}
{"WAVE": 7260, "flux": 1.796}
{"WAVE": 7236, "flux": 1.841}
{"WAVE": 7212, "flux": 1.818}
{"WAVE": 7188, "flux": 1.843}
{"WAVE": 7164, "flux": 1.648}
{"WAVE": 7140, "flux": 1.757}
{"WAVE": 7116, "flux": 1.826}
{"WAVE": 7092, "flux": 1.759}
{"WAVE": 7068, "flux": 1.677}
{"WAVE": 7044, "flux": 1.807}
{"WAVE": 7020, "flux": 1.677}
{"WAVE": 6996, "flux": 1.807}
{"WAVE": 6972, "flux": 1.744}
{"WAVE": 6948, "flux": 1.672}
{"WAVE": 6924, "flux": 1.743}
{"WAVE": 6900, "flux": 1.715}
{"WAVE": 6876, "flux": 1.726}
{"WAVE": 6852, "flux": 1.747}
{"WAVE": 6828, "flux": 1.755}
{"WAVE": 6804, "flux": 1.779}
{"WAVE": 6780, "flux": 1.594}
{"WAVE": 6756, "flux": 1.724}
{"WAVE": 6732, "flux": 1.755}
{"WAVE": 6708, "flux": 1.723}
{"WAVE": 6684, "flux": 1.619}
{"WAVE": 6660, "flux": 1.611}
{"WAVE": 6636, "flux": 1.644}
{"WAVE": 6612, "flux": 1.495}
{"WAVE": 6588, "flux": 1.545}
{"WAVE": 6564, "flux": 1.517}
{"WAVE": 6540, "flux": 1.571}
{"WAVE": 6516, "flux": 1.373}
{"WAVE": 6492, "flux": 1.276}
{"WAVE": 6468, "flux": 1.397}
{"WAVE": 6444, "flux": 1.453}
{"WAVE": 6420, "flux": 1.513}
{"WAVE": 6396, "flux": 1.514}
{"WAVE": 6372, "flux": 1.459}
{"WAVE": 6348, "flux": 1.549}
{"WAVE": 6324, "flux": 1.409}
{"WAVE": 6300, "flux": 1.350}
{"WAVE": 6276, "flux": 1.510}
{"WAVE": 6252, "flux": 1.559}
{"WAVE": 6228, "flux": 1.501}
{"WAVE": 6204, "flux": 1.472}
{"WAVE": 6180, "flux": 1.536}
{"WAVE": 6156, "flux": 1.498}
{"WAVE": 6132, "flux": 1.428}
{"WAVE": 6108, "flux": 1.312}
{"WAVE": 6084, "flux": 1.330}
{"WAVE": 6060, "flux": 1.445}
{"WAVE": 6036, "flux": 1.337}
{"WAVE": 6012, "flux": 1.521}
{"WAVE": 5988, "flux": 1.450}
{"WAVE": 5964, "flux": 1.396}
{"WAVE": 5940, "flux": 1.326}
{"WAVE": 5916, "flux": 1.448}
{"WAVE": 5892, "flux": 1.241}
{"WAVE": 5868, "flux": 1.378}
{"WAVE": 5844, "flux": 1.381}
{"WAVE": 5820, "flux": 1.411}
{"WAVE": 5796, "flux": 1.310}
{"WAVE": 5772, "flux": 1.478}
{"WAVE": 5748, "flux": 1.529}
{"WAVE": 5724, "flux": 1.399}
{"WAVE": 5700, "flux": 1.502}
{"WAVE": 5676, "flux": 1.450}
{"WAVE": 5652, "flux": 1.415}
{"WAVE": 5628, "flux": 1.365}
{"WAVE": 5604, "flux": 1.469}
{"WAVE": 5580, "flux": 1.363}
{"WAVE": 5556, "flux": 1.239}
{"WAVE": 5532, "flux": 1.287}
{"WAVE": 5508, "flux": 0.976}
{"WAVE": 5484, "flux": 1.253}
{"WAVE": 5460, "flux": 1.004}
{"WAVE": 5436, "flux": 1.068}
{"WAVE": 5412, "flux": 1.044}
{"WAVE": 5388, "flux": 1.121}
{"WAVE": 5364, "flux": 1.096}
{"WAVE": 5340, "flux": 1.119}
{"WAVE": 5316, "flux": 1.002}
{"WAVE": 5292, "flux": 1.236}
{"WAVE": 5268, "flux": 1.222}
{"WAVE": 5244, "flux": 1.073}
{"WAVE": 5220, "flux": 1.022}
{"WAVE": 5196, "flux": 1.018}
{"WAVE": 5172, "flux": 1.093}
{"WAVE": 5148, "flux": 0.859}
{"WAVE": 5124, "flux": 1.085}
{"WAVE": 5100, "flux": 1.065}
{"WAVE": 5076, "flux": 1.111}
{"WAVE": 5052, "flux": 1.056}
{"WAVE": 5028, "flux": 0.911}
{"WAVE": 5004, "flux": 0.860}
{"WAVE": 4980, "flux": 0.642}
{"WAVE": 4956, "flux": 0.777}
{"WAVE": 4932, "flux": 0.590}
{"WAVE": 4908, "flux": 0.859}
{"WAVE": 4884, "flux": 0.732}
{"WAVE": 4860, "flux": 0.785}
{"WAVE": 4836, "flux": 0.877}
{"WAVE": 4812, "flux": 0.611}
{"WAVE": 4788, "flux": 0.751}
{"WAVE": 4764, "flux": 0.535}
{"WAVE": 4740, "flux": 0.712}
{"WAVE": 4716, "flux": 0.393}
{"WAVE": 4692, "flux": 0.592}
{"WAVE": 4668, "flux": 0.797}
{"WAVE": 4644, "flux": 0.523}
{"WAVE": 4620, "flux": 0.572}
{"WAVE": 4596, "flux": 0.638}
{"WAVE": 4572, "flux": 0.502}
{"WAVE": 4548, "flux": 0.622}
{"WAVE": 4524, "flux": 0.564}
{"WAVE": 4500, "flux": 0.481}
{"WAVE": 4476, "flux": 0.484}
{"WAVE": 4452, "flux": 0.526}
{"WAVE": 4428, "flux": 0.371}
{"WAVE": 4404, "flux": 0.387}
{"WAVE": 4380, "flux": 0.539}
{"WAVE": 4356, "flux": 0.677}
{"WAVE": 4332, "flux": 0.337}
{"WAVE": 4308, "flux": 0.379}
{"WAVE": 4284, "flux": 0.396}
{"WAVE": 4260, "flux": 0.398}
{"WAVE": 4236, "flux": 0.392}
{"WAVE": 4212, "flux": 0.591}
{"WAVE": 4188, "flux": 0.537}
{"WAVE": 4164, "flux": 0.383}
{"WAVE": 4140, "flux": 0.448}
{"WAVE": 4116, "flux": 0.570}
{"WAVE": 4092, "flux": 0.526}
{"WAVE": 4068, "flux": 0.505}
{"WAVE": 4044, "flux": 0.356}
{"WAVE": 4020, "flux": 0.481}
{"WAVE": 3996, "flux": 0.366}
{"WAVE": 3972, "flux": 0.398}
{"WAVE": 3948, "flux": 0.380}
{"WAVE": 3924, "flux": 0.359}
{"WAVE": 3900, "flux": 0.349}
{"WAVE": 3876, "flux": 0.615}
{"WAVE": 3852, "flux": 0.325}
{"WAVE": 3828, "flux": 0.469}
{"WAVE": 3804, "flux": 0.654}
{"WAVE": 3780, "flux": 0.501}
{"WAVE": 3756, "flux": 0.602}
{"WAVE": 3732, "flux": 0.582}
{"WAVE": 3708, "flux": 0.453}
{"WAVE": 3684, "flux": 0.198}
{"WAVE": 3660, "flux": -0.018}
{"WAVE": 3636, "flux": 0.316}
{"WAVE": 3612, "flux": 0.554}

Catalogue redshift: 0.255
